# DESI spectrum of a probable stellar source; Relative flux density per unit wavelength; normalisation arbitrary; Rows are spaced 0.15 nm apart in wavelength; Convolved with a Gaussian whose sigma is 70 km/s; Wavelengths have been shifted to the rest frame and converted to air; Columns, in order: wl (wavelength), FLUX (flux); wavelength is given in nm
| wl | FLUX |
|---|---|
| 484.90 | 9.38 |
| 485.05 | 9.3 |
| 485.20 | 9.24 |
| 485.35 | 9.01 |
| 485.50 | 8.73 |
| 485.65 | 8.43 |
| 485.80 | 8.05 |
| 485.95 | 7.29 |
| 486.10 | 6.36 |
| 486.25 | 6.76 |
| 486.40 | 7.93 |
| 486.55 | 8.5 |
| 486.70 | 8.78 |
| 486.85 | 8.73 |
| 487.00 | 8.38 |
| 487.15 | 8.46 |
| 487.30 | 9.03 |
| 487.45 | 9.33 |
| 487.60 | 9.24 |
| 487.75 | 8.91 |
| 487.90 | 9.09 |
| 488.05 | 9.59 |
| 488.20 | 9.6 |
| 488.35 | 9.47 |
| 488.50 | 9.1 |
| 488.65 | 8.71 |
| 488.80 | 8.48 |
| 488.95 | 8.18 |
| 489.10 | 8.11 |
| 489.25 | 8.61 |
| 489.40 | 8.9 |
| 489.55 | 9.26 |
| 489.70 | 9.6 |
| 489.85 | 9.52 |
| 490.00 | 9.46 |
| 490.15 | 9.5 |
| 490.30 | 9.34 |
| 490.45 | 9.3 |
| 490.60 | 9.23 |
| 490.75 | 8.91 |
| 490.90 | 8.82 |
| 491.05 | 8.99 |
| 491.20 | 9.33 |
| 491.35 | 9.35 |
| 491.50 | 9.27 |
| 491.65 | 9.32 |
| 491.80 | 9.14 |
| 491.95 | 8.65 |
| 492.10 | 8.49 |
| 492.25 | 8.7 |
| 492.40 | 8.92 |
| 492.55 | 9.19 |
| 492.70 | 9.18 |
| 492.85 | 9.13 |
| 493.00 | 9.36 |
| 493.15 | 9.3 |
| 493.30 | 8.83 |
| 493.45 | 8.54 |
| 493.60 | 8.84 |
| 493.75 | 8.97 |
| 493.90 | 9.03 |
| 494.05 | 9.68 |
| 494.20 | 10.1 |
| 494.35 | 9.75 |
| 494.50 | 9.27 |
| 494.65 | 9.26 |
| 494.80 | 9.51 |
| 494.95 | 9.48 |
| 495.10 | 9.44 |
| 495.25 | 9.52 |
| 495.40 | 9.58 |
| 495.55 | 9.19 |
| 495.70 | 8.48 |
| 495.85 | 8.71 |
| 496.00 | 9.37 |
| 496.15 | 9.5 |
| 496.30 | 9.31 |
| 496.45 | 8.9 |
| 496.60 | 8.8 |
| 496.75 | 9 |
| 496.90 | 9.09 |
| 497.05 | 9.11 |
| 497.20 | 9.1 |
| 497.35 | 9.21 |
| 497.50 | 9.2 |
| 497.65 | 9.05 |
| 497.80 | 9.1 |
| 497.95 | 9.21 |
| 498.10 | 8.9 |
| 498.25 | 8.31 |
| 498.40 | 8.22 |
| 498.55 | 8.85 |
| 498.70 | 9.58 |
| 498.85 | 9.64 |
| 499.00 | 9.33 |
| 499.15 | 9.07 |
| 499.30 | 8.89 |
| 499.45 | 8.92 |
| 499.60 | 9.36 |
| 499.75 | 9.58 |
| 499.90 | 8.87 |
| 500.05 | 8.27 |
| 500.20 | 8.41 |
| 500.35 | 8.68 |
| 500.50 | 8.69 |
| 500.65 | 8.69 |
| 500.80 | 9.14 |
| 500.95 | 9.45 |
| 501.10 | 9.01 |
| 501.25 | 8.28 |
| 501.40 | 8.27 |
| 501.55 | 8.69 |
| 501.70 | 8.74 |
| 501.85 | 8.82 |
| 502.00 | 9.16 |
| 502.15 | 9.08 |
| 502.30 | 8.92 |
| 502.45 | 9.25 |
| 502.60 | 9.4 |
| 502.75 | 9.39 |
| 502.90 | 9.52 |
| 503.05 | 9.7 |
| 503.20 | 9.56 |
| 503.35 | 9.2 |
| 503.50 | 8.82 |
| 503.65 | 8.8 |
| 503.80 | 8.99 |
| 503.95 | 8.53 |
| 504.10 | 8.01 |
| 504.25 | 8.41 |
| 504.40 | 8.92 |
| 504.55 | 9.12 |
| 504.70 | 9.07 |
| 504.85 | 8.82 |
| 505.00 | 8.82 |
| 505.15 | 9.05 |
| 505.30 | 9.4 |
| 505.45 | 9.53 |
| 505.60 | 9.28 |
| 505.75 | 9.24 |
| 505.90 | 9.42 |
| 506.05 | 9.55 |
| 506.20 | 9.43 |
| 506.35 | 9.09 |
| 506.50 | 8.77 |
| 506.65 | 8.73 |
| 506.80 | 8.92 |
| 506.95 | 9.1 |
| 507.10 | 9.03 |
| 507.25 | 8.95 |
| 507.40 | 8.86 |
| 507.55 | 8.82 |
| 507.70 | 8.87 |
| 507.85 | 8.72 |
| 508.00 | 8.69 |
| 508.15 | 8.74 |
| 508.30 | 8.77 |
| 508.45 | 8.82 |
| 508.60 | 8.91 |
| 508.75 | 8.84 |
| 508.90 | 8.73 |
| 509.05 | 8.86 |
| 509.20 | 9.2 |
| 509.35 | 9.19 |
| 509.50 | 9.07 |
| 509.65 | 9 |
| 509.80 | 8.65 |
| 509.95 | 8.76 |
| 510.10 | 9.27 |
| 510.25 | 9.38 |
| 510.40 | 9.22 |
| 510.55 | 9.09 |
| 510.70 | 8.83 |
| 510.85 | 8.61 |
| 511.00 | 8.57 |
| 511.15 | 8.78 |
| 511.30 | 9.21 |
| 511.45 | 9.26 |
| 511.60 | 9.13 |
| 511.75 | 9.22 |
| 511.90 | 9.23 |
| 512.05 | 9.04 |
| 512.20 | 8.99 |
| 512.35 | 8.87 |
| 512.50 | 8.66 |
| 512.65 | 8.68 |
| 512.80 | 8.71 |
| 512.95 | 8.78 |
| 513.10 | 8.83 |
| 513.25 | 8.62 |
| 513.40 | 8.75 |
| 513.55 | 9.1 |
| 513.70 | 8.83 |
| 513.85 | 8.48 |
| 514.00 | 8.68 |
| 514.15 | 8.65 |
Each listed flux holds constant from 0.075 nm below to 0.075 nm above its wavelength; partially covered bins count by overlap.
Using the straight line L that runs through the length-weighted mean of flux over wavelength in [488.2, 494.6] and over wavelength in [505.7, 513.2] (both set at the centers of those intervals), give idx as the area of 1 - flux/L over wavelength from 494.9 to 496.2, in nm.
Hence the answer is -0.03 nm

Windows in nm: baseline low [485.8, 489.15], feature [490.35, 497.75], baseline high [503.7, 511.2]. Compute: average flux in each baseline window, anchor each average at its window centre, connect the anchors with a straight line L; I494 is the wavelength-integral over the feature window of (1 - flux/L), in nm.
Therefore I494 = -0.41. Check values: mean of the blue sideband 8.54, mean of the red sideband 8.95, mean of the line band 9.15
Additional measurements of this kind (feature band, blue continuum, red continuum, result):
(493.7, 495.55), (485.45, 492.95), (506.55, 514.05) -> -0.13 nm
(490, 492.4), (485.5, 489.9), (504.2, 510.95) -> -0.11 nm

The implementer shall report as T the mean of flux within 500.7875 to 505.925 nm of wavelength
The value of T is 9.02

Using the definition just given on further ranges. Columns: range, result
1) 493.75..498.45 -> 9.18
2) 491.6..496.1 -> 9.17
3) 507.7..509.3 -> 8.84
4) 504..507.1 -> 9.03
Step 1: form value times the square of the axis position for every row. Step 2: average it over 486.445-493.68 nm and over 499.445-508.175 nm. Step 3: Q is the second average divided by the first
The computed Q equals 1.1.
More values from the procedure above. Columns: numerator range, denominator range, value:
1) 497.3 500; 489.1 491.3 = 1.02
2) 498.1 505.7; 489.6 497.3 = 1.01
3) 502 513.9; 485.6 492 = 1.10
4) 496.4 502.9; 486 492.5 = 1.06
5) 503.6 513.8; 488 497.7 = 1.04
